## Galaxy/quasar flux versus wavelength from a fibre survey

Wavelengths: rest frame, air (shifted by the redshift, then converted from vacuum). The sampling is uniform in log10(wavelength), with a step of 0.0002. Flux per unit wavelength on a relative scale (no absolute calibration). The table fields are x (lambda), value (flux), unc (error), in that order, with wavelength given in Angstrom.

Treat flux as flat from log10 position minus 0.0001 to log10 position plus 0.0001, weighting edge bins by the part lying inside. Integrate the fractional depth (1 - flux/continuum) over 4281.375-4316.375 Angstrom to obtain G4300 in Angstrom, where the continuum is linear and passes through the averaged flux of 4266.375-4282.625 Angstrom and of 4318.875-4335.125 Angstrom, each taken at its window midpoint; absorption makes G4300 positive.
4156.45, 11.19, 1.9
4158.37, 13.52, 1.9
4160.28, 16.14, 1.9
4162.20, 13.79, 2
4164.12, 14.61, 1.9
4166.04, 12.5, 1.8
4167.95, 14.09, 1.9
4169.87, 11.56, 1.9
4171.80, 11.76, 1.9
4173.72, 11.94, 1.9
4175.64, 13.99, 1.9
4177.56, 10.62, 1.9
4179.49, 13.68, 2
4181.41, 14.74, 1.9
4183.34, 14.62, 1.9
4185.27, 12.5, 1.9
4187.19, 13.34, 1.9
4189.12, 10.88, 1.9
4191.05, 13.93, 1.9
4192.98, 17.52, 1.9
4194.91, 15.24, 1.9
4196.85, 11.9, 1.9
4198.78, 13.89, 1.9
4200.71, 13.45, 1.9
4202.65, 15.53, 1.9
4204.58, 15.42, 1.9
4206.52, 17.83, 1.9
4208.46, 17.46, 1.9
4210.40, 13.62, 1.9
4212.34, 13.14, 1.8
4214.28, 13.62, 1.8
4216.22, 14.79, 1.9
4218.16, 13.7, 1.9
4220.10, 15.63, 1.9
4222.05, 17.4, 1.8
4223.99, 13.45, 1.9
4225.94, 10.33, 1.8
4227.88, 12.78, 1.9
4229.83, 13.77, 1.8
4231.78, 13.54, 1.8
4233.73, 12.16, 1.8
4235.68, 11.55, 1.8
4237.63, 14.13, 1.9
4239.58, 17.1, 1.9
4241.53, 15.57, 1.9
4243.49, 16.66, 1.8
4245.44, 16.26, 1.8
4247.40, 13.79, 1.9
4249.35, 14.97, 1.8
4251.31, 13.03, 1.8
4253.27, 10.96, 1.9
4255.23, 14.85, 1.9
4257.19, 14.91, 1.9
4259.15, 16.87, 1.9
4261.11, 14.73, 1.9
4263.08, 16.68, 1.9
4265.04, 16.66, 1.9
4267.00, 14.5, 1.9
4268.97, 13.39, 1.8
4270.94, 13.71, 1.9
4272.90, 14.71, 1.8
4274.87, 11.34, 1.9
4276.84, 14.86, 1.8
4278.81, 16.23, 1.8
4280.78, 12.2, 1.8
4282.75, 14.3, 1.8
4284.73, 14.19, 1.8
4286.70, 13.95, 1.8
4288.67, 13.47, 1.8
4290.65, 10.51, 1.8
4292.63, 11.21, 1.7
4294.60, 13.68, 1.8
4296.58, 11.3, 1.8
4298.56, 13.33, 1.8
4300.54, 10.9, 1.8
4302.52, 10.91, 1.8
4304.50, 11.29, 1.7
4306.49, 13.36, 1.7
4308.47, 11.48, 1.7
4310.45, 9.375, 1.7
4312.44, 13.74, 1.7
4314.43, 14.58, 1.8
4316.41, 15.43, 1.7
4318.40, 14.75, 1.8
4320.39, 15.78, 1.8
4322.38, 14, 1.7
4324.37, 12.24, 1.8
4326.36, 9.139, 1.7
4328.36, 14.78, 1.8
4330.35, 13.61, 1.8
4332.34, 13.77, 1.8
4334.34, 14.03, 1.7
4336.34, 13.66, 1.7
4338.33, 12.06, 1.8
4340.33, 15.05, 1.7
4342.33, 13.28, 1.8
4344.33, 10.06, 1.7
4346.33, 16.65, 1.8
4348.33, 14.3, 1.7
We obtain 3.0 Angstrom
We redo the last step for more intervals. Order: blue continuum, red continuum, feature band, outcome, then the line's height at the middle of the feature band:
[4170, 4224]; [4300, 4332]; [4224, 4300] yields -2.5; 13.4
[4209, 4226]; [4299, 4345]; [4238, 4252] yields -1.4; 13.9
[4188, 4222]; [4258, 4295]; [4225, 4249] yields 0.6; 14.4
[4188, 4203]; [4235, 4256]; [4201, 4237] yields 0.0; 14.2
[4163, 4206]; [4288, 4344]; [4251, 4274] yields -2.6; 13.1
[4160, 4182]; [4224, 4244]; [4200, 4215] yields -1.8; 13.5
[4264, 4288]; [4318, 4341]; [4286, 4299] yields 1.4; 14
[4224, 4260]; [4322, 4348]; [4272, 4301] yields 1.2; 13.7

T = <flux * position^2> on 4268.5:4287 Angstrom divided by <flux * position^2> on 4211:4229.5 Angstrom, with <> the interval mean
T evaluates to 1.03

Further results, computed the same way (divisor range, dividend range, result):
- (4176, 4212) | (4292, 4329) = 0.94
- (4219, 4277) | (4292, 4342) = 0.93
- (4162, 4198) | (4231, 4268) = 1.14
